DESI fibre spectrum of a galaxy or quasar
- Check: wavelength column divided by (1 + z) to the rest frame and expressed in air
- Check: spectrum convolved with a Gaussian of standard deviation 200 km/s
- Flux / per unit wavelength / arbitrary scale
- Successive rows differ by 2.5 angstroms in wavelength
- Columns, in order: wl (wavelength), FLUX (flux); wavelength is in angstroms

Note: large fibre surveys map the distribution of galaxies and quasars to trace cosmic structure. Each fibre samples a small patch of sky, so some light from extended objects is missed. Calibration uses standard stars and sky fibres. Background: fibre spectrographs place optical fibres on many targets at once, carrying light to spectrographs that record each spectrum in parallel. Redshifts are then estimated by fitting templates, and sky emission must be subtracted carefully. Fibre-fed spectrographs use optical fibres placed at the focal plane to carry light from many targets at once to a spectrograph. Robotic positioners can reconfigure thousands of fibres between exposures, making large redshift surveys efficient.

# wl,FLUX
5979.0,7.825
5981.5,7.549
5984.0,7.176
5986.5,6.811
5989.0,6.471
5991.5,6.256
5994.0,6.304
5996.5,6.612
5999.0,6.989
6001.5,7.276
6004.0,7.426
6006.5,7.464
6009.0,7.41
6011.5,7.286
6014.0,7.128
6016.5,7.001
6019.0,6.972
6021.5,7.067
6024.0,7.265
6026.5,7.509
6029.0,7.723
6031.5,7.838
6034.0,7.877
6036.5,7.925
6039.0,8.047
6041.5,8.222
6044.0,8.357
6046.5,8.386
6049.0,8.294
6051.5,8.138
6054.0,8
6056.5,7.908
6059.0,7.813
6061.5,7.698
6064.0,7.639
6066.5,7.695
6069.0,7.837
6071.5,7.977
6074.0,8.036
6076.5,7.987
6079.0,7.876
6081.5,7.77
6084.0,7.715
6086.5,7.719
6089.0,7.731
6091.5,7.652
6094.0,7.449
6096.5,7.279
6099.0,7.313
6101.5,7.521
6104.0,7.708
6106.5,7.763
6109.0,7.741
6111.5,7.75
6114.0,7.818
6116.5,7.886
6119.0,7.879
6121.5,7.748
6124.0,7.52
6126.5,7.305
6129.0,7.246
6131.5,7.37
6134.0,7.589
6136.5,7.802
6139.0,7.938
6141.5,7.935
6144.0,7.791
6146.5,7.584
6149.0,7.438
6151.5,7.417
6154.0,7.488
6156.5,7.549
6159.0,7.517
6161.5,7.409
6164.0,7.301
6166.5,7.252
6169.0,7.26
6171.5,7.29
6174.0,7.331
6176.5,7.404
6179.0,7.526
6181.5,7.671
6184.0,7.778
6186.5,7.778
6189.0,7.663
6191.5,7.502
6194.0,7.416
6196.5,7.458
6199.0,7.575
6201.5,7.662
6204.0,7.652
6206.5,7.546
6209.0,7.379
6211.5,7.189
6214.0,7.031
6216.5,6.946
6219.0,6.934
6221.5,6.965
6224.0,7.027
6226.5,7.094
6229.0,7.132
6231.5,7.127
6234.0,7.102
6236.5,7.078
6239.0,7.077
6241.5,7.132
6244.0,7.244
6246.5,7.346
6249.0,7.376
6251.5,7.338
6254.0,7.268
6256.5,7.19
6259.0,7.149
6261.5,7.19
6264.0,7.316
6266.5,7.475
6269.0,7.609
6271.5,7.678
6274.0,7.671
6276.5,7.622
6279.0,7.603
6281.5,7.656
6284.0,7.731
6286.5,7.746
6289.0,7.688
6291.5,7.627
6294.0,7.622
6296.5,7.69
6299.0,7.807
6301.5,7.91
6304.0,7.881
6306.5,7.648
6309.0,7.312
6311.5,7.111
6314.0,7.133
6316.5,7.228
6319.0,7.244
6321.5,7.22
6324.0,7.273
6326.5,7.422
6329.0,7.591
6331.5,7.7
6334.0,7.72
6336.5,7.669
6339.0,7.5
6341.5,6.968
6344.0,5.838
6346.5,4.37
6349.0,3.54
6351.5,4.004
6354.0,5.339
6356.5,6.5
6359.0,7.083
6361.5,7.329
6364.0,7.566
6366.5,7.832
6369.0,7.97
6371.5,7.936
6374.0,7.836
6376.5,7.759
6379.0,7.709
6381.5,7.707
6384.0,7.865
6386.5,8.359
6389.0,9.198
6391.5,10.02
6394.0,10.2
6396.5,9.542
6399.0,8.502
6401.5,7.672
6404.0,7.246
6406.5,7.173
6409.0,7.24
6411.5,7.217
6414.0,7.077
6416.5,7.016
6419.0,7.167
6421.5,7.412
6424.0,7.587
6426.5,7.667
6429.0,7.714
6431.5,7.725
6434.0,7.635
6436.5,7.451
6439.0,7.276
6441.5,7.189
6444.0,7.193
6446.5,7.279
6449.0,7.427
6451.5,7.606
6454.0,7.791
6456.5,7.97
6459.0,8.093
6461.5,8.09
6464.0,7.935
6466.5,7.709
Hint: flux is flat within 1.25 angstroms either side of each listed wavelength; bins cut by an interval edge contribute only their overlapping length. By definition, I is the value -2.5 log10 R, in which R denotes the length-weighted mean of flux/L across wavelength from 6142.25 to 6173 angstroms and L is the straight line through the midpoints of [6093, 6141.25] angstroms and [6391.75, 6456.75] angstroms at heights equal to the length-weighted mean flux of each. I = 0.03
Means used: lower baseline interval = 7.62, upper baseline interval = 7.68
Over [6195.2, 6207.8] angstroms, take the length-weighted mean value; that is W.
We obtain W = 7.58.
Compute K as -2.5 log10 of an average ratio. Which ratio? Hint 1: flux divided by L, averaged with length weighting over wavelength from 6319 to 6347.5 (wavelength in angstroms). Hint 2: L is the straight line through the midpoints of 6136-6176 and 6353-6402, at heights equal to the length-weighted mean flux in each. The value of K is 0.12 mag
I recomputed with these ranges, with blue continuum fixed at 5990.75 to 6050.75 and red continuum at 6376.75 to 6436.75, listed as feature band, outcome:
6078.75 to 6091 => -0.03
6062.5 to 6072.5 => -0.04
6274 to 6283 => 0.02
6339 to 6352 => 0.44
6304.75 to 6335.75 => 0.06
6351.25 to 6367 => 0.19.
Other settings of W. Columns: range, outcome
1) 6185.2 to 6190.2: 7.72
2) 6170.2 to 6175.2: 7.31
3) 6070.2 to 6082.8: 7.93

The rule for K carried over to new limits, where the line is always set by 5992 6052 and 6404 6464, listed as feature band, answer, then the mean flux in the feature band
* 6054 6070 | -0.04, 7.78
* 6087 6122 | -0.02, 7.66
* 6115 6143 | -0.02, 7.66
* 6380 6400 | -0.19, 8.91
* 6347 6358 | 0.47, 4.86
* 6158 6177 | 0.02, 7.34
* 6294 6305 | -0.04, 7.8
